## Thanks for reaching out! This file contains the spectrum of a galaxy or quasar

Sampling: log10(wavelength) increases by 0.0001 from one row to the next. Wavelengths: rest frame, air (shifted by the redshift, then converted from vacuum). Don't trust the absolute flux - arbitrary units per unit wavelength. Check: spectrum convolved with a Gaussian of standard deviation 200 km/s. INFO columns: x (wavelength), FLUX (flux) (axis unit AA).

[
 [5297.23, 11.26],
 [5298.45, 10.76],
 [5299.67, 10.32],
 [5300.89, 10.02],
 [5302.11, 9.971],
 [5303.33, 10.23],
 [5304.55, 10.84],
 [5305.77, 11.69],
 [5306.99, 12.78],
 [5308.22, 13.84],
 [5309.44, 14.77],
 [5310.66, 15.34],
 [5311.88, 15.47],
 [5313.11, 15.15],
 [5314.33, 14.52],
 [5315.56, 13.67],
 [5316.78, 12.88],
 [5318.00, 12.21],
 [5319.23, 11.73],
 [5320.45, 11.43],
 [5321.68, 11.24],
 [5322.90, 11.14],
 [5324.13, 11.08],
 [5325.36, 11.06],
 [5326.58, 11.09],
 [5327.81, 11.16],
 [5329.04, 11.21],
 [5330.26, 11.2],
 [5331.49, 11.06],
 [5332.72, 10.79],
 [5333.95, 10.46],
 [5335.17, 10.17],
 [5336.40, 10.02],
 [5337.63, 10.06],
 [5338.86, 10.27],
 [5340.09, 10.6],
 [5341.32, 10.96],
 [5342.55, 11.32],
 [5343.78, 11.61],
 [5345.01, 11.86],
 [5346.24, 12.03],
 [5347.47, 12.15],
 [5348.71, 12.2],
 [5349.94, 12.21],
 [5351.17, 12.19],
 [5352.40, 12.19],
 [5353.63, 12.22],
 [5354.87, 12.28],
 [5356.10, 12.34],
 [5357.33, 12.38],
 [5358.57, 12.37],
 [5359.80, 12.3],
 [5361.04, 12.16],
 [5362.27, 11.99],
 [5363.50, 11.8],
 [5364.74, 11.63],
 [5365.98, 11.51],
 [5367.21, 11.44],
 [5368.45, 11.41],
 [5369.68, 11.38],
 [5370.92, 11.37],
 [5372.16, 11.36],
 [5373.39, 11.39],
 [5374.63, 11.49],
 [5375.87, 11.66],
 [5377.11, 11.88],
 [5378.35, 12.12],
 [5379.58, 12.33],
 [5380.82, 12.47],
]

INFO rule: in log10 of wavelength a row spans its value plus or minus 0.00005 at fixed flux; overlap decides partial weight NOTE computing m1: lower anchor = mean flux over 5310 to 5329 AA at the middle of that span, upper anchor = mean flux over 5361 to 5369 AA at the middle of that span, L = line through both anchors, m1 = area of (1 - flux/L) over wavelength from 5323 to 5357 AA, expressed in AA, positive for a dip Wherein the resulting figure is 2.3 AA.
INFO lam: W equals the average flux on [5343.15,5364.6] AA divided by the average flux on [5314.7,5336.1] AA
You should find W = 1.06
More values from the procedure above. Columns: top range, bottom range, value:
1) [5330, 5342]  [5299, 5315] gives 0.83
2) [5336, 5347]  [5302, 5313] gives 0.85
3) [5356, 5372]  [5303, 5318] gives 0.88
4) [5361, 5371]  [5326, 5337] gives 1.08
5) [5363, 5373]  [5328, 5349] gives 1.04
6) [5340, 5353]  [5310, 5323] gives 0.89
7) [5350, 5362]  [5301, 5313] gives 0.96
